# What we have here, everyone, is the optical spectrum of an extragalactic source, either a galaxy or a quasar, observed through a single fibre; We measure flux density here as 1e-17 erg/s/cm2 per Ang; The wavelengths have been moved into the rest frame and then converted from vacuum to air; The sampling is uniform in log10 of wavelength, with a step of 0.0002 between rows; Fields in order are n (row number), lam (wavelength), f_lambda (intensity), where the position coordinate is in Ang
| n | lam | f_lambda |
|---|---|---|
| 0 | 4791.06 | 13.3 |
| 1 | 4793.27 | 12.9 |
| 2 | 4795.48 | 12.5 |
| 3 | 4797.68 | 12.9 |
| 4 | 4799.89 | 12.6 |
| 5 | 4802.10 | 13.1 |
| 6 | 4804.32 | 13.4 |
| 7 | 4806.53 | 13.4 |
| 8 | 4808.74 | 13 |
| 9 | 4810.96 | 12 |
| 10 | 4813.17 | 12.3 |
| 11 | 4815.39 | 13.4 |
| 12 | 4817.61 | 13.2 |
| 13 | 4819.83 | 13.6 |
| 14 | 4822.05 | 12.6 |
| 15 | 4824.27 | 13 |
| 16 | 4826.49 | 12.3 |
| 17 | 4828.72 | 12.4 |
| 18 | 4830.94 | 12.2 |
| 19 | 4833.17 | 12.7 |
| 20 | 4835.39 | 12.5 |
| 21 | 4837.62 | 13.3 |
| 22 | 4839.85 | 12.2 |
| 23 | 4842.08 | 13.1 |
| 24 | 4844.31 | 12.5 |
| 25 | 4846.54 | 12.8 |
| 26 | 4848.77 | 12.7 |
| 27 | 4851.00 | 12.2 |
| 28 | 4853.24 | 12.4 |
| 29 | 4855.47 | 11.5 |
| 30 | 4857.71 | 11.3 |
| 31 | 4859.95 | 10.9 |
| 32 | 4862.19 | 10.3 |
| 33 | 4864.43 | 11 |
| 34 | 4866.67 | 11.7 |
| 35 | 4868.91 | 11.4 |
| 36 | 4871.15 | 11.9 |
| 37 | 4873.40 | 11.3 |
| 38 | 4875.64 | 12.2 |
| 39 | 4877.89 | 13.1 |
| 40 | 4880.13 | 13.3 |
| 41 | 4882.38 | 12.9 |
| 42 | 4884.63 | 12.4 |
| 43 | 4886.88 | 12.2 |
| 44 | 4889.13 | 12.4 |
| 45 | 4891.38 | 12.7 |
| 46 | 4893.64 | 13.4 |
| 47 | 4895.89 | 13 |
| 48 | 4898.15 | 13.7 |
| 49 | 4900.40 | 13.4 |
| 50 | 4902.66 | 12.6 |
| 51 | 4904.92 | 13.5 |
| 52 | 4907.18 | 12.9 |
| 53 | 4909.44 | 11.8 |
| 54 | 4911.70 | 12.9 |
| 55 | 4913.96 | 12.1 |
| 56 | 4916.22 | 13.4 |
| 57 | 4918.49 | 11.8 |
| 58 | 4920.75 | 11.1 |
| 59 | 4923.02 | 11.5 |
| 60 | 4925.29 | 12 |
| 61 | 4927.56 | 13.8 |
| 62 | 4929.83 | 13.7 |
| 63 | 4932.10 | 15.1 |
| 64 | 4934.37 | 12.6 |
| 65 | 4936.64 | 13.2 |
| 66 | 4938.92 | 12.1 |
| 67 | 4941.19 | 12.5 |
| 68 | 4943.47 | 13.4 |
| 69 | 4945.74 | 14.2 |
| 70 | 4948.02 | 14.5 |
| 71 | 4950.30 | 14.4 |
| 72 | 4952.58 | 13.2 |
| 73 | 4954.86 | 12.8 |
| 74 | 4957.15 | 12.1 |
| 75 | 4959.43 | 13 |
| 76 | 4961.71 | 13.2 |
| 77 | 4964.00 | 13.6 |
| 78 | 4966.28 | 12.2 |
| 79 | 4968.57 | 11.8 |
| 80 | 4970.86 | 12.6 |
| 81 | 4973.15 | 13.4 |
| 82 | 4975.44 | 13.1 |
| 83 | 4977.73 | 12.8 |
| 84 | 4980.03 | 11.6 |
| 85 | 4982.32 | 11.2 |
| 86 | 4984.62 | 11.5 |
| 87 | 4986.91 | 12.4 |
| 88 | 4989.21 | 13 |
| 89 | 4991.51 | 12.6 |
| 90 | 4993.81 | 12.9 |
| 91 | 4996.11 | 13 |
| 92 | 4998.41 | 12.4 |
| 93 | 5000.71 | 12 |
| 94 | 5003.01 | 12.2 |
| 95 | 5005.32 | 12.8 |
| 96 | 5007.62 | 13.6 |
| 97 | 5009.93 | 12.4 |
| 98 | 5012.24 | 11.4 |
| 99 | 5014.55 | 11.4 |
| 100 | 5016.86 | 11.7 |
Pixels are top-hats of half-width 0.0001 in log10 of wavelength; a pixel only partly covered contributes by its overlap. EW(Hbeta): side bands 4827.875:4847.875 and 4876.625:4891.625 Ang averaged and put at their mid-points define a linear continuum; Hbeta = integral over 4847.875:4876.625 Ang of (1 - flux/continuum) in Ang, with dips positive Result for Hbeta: 2.47 Ang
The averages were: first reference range 12.6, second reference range 12.7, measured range 11.6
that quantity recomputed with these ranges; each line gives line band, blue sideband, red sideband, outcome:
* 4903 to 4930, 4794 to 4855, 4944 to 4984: 0.7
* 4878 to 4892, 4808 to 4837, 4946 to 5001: 0.1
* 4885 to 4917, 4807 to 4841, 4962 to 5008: -0.5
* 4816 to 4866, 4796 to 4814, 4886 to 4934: 2.0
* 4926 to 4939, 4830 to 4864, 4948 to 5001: -1.0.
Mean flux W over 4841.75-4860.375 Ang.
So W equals 12.2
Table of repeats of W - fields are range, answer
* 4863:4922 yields 12.5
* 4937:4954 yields 13.4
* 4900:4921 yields 12.6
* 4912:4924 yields 12.1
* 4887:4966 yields 13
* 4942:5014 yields 12.7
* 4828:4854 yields 12.6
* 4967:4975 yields 12.6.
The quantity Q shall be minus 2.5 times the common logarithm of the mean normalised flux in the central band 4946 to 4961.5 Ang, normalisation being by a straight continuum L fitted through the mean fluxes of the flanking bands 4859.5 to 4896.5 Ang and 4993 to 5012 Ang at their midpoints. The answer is -0.081 mag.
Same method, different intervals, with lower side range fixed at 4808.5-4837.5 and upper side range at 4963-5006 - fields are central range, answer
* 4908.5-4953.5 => -0.04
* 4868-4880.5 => 0.04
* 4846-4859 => 0.05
